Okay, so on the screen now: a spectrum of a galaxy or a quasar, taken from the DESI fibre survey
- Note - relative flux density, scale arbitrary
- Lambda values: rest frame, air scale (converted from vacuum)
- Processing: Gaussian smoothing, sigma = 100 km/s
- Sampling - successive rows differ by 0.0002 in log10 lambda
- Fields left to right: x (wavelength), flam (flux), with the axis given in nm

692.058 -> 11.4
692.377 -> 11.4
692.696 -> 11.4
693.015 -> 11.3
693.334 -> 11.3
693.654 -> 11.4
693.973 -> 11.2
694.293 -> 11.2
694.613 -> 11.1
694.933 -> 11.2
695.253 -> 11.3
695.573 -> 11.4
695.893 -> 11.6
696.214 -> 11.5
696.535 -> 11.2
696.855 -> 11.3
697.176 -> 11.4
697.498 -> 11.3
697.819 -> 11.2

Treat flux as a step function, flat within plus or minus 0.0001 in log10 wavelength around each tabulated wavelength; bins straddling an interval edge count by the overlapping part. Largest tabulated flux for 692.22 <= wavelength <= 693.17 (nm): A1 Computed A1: 11.4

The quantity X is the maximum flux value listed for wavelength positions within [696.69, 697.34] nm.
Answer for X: 11.4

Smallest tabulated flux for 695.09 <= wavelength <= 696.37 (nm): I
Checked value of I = 11.3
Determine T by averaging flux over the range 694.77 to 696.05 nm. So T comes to 11.4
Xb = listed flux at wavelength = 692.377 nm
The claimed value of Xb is 11.4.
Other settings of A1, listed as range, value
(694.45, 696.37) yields 11.6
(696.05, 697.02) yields 11.5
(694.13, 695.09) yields 11.2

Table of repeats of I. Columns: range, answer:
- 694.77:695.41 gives 11.2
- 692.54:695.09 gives 11.1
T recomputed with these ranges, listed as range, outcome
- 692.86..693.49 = 11.3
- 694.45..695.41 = 11.2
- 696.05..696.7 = 11.4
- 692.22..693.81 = 11.4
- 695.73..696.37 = 11.5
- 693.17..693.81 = 11.3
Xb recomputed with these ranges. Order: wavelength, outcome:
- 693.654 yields 11.4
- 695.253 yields 11.3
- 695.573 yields 11.4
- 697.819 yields 11.2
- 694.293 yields 11.2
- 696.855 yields 11.3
